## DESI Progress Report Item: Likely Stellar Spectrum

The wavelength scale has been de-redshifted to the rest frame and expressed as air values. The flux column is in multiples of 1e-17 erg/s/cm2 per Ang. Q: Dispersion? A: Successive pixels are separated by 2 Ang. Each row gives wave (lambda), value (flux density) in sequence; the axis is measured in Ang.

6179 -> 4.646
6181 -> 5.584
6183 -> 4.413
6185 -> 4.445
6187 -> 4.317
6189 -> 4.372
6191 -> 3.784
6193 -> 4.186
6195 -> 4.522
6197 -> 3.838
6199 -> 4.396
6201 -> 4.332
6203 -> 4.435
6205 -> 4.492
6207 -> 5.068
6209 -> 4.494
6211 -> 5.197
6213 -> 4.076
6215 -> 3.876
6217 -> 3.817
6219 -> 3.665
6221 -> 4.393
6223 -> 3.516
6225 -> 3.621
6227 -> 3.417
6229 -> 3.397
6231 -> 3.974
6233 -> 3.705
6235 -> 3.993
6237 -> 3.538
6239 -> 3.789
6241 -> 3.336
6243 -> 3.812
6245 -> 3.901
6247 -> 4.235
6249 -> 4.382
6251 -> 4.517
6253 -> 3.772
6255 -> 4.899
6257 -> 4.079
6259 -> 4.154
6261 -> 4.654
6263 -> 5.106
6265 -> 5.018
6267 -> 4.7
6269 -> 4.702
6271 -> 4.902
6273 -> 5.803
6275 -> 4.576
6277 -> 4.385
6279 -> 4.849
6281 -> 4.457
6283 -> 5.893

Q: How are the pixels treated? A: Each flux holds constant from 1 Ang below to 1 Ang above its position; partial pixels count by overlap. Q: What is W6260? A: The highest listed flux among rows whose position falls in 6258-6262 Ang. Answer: 4.654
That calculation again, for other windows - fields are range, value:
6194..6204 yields 4.522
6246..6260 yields 4.899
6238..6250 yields 4.382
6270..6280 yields 5.803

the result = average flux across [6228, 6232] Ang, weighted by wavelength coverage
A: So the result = 3.69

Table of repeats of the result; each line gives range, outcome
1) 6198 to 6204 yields 4.39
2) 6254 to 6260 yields 4.38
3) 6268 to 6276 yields 5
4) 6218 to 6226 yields 3.8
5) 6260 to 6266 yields 4.93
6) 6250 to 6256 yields 4.4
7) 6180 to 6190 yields 4.63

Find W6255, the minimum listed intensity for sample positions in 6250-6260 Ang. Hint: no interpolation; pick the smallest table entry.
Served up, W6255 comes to 3.772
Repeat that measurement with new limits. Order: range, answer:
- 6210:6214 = 4.076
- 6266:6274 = 4.7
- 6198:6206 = 4.332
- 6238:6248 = 3.336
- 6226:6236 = 3.397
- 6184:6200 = 3.784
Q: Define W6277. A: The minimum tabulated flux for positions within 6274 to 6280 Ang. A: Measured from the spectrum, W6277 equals 4.385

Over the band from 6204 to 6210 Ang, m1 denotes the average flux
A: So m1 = 4.68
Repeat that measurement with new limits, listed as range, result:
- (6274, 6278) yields 4.48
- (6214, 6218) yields 3.85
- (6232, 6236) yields 3.85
